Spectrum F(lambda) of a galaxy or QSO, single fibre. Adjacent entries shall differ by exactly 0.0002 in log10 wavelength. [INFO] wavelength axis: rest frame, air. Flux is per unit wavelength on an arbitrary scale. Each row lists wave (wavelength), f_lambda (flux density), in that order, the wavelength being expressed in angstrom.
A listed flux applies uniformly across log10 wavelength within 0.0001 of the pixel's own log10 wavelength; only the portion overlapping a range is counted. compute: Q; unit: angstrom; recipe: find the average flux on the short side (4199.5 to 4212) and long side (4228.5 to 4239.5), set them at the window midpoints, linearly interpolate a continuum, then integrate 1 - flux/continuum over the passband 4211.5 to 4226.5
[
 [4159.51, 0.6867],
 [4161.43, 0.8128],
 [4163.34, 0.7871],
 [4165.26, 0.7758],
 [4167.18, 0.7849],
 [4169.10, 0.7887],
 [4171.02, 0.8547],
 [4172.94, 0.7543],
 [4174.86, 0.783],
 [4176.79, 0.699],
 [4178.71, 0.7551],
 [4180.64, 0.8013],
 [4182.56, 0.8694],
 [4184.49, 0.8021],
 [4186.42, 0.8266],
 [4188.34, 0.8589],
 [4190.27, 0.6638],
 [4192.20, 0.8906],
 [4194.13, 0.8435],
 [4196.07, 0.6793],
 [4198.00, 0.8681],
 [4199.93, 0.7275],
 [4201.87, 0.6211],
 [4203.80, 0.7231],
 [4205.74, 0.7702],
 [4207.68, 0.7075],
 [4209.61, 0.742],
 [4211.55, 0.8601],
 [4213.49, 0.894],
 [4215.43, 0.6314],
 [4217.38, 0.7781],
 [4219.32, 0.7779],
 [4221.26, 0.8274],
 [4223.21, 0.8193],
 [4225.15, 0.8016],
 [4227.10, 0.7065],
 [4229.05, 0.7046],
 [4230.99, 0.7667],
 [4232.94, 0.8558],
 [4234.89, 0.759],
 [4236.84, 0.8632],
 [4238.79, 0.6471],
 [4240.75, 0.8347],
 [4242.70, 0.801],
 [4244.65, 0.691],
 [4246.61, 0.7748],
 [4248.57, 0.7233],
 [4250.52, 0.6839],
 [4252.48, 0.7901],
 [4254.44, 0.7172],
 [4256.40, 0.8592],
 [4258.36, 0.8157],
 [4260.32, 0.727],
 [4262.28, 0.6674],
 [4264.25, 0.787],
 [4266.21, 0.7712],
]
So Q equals -0.8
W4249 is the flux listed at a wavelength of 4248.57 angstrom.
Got 0.7233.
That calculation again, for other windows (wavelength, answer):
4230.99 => 0.7667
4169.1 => 0.7887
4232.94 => 0.8558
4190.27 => 0.6638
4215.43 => 0.6314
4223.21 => 0.8193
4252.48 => 0.7901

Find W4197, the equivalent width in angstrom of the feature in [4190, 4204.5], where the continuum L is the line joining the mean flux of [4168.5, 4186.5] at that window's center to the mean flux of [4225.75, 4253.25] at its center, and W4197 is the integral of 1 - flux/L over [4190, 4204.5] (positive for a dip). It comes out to 0.4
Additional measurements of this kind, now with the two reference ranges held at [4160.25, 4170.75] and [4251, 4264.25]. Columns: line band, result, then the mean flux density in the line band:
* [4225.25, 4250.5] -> 0.3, 0.759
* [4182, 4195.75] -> -0.5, 0.814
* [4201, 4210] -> 0.8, 0.712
